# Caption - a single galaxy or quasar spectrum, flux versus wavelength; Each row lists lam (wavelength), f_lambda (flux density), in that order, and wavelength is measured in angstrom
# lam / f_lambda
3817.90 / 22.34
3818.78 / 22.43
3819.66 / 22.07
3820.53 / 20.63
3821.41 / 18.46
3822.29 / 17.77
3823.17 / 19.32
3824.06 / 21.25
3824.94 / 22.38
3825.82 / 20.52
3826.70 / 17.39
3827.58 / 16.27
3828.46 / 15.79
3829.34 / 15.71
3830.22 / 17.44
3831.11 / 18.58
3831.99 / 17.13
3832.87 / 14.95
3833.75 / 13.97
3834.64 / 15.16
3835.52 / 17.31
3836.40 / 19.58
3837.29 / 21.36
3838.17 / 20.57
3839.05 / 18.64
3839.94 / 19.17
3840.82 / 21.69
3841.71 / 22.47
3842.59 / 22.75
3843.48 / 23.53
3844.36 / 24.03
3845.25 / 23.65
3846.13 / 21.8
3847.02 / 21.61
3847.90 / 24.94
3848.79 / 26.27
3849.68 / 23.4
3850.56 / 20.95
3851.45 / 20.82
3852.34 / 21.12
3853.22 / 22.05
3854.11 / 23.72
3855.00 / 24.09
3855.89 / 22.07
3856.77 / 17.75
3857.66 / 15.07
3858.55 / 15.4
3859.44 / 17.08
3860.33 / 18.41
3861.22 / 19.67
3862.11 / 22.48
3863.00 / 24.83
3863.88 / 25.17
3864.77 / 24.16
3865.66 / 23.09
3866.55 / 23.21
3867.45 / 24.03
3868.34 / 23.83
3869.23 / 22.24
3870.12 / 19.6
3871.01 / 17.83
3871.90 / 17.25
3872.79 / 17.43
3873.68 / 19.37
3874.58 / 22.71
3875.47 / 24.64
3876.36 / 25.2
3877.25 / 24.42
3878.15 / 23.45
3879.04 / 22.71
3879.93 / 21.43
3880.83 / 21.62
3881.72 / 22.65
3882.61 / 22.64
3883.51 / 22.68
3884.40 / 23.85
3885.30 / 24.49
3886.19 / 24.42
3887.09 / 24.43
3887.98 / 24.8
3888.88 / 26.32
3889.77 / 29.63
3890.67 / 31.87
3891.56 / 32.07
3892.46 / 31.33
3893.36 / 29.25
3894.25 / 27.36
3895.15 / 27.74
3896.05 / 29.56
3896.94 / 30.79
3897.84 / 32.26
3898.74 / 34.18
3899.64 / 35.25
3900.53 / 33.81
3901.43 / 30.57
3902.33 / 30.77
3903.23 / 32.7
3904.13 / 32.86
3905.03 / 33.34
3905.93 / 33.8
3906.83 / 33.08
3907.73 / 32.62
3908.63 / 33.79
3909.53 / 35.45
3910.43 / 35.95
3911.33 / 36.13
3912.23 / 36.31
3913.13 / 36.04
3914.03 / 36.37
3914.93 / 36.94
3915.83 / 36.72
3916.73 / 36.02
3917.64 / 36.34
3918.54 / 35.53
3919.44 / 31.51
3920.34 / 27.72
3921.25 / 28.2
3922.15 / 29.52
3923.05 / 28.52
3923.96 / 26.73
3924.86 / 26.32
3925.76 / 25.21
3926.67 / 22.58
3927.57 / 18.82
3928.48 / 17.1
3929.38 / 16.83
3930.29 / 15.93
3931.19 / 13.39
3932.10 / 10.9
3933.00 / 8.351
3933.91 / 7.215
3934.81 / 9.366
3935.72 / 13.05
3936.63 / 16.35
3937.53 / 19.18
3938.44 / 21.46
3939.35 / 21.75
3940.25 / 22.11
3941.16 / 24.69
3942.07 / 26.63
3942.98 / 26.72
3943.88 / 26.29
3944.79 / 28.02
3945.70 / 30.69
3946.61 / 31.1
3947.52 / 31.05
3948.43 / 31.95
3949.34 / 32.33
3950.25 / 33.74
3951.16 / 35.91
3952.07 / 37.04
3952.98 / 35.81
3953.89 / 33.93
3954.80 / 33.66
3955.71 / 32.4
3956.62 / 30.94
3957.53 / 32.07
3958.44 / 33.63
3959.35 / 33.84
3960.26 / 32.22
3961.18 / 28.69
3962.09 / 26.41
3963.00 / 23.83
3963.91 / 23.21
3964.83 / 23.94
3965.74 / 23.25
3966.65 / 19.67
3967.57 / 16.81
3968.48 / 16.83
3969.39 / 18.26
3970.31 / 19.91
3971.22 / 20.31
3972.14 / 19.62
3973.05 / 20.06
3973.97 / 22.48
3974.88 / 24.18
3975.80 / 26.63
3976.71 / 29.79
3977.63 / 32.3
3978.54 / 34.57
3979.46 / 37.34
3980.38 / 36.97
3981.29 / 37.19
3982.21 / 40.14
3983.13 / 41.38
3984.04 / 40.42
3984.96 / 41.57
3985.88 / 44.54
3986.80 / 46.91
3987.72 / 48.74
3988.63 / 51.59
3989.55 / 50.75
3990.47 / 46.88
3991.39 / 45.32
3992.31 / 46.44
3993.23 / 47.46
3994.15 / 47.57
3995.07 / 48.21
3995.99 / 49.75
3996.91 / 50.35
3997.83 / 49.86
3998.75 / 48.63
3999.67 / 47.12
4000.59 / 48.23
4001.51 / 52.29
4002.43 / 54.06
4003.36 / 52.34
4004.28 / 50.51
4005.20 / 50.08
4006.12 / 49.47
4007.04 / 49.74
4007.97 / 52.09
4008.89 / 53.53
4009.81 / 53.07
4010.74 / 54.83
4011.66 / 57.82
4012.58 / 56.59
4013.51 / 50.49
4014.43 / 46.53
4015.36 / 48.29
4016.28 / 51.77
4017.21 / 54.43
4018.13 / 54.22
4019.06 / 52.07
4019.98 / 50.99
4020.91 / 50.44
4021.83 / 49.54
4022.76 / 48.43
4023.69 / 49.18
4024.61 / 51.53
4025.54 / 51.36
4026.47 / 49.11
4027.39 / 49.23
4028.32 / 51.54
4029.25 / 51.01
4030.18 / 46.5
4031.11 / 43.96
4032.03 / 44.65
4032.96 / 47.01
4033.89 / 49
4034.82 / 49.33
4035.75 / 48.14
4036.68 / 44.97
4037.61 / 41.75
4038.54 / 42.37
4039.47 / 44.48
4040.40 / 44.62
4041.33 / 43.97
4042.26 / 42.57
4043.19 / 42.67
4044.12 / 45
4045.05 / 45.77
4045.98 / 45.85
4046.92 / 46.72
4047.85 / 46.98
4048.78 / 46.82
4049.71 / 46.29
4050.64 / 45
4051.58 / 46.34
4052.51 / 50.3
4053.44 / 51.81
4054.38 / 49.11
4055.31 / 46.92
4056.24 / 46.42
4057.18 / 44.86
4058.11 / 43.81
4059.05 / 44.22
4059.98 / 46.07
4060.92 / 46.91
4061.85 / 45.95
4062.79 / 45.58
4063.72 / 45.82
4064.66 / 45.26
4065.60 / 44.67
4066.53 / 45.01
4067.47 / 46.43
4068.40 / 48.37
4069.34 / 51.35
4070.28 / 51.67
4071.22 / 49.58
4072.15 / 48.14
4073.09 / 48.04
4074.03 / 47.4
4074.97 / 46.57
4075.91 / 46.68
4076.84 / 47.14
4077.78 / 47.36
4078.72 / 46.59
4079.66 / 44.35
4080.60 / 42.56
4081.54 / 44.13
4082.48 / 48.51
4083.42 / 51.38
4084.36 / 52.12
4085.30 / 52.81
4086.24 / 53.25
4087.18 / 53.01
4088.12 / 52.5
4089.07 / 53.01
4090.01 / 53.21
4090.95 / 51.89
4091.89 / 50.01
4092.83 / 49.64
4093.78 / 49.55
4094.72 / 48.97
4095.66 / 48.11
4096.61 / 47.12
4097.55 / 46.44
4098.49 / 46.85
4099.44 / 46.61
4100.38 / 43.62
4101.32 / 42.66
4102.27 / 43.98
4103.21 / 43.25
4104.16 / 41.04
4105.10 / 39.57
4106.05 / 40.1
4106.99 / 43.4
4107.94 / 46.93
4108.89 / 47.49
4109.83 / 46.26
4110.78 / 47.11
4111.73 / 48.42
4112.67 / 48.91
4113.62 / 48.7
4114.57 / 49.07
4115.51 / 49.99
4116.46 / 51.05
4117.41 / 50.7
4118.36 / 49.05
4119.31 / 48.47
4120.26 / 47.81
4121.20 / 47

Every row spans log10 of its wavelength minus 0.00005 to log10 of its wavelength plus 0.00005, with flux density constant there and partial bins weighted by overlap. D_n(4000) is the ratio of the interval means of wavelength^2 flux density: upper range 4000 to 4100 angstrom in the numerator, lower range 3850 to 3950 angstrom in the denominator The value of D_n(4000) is 2.0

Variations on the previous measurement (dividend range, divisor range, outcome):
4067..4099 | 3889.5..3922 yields 1.63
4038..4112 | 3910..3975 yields 1.92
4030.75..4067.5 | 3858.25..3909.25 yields 1.92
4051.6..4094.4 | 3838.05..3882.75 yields 2.47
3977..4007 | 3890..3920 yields 1.44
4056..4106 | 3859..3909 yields 2.00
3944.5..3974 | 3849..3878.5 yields 1.36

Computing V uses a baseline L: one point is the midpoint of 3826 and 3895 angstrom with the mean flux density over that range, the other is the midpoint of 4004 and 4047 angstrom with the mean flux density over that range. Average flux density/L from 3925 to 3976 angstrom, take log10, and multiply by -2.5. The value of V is 0.46 mag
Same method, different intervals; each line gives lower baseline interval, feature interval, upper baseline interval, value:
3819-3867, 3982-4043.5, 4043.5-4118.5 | -0.23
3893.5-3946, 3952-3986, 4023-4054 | 0.20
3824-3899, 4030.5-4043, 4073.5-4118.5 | -0.10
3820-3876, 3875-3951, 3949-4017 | 0.07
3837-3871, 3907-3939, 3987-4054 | 0.25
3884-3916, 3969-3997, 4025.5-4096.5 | 0.07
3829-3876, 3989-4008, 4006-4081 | -0.19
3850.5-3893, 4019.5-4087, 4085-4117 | -0.12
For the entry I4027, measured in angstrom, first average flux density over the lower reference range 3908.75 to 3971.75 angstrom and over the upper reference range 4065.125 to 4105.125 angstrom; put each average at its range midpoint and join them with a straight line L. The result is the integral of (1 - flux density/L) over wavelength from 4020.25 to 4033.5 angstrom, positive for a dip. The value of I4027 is -3.22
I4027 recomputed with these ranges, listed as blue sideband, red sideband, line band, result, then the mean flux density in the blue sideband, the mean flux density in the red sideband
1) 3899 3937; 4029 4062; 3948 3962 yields -0.1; 27.5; 46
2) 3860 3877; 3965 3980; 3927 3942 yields 4.4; 21.9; 24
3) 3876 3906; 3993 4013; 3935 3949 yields 5.1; 28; 51.1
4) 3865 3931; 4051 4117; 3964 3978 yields 5.2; 27.6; 47.5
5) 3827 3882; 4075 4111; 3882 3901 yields -2.7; 20.8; 47.3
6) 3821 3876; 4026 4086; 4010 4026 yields -3.7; 20.4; 46.8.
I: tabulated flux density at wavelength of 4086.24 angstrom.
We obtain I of 53.25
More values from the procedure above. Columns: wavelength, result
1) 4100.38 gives 43.62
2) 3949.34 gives 32.33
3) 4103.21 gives 43.25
